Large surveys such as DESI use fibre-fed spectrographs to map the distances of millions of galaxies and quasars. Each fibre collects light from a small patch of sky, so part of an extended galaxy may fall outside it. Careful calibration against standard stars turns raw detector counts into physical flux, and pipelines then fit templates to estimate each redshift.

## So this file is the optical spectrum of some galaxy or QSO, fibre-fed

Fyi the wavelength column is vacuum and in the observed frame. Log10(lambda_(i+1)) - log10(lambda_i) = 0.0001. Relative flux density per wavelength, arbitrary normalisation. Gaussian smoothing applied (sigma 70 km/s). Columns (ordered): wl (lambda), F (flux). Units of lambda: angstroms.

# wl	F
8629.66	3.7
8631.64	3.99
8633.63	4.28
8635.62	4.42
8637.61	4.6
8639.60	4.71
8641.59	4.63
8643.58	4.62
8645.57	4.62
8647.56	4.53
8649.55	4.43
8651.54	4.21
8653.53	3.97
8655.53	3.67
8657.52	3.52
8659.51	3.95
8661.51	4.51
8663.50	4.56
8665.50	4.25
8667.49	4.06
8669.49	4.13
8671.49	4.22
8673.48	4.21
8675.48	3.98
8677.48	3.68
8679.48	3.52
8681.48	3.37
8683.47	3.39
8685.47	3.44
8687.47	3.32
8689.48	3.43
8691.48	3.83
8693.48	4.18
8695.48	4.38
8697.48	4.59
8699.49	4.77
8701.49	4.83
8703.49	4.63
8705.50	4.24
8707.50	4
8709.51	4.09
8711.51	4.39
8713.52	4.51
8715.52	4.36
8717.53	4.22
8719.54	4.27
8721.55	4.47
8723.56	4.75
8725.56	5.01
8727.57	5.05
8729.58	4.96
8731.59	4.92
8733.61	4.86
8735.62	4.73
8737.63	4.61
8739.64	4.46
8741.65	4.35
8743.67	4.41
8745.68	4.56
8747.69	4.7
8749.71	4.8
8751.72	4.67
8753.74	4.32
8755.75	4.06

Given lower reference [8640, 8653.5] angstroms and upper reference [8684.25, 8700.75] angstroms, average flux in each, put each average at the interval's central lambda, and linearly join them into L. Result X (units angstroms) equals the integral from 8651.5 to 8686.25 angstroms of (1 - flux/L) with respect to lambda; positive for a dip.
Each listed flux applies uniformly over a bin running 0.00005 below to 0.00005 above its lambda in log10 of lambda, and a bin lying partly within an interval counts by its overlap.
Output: 2.69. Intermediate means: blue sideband 4.48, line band 3.92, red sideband 4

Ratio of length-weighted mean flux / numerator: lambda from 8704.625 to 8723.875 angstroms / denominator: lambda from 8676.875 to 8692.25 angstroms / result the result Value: 1.24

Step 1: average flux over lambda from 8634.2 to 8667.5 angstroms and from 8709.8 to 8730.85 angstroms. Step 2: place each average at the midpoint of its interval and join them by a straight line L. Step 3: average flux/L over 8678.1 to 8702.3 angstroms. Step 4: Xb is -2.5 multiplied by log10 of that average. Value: 0.146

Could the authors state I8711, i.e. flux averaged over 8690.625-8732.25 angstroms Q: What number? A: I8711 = 4.5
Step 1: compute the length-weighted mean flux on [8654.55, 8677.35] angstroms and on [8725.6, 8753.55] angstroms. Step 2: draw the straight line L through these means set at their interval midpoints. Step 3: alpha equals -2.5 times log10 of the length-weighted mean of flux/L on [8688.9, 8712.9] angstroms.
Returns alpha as 0.019 mag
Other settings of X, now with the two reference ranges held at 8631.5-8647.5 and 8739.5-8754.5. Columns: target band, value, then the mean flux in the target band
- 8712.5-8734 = -0.62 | 4.66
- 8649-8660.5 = 1.47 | 3.94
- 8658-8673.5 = 1.05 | 4.21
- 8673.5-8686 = 2.50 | 3.62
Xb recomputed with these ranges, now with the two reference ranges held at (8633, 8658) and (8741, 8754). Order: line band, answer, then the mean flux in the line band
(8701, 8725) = 0.02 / 4.4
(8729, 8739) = -0.06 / 4.79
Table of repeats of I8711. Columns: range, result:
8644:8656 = 4.28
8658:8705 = 4.05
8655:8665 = 4.07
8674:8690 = 3.54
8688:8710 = 4.25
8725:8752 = 4.72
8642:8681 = 4.14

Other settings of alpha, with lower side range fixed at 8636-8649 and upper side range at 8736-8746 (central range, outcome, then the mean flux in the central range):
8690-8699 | 0.08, 4.23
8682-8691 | 0.31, 3.42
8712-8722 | 0.04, 4.36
